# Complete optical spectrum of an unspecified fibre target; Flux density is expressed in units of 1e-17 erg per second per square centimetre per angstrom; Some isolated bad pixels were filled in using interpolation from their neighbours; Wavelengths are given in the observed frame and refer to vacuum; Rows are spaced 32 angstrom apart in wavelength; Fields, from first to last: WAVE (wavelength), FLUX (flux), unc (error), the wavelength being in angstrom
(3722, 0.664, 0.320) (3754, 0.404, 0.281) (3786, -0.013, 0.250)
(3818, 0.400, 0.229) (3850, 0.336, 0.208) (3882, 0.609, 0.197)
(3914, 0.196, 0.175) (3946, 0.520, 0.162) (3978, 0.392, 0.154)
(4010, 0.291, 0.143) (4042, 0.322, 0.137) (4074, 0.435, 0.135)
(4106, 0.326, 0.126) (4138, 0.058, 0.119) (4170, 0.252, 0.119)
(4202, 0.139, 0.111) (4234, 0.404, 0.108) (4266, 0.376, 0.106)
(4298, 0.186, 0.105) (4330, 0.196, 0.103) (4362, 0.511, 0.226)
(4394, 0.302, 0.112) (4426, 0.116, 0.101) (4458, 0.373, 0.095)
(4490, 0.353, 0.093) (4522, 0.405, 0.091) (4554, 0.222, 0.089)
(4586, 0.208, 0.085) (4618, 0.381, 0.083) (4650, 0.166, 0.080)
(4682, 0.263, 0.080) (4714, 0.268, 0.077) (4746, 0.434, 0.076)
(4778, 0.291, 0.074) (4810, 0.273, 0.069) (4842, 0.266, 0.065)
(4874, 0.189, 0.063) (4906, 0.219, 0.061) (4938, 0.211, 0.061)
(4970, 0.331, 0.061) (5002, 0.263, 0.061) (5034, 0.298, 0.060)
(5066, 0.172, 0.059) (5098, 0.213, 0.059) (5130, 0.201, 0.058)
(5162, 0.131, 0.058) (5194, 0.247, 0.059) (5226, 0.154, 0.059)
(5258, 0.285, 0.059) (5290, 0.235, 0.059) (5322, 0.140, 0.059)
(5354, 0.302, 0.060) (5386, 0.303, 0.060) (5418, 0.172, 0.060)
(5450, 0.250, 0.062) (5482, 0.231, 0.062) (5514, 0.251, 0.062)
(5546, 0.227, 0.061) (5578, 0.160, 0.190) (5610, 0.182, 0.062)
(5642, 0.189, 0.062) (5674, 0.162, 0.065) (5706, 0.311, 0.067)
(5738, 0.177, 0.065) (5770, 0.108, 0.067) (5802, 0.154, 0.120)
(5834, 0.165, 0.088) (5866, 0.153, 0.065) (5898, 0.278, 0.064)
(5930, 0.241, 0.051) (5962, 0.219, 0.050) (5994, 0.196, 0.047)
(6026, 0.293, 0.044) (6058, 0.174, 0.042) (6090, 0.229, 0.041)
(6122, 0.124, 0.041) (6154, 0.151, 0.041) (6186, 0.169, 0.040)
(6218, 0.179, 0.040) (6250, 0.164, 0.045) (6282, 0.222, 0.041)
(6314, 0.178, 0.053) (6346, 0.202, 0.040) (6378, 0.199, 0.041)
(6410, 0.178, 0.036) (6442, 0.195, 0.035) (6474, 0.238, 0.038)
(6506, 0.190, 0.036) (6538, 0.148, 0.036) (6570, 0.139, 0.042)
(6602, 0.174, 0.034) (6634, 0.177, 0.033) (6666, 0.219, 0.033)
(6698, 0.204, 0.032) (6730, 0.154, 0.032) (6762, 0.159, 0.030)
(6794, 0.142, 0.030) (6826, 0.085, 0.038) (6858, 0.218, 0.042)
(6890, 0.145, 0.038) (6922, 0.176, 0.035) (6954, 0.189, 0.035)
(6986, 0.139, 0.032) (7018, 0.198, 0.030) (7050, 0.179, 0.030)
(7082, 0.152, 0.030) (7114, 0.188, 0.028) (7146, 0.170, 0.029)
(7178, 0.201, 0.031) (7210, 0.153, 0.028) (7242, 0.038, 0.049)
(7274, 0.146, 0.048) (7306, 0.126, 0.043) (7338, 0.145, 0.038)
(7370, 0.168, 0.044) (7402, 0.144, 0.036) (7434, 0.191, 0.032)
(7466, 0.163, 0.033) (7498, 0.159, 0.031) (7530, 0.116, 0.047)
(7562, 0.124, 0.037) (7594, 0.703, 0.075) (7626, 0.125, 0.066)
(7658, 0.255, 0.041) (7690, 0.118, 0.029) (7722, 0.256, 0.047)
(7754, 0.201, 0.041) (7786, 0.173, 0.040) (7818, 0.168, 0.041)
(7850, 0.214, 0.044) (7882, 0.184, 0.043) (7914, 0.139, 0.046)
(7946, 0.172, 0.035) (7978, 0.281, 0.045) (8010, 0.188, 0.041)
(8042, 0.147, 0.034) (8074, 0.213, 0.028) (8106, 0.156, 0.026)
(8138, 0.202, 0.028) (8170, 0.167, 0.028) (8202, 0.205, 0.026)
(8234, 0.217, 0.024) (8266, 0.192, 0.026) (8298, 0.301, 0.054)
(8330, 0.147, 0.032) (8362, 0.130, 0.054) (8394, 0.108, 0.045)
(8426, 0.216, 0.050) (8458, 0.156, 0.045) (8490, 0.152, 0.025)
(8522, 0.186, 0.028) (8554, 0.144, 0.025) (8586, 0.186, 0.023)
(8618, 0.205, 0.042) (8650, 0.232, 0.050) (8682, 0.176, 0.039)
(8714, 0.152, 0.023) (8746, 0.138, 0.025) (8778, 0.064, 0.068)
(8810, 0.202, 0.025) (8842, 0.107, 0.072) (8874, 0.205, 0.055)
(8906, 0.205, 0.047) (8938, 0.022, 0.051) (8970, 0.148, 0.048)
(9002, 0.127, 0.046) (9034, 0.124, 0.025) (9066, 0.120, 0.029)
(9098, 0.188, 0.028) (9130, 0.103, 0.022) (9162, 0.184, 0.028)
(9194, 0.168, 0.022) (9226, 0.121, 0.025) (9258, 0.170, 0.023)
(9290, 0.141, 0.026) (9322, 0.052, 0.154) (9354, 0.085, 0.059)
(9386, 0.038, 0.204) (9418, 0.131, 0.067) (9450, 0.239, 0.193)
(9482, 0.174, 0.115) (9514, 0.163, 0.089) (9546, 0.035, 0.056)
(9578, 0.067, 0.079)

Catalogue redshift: 1.04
